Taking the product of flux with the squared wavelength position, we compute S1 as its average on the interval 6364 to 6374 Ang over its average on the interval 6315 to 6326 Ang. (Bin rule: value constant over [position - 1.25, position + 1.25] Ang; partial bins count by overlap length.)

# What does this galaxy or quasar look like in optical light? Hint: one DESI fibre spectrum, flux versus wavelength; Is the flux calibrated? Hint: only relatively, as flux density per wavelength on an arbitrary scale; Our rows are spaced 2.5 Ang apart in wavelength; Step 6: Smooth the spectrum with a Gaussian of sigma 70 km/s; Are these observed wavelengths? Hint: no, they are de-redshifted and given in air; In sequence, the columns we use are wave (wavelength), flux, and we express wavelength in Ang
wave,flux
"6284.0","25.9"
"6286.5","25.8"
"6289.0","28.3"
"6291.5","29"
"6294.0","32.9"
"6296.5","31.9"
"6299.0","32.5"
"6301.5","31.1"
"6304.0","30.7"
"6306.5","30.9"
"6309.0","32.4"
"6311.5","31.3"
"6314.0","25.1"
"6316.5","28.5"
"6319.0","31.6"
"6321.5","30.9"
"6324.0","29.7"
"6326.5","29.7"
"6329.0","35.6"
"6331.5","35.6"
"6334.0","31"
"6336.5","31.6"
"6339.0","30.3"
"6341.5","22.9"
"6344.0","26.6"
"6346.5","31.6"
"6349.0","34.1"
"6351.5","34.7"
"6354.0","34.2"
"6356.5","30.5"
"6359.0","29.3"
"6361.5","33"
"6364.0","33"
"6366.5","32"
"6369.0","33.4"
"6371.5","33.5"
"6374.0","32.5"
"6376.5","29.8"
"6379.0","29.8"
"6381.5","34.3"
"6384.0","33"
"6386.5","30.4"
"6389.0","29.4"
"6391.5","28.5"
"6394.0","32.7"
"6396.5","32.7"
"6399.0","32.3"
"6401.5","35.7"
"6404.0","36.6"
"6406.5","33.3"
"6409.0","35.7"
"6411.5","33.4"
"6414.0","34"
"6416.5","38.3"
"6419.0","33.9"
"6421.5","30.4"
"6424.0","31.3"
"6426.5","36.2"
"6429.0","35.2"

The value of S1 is 1.11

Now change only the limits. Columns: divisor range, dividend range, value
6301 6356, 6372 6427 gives 1.09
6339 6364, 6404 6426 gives 1.12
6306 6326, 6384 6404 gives 1.10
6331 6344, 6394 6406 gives 1.17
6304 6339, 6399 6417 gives 1.16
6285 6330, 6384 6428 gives 1.13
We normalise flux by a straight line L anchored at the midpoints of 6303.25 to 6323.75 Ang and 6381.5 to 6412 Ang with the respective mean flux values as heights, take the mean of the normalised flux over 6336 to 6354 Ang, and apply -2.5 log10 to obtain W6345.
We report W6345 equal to 0.02 mag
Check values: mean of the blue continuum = 30.1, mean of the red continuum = 32.9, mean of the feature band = 30.5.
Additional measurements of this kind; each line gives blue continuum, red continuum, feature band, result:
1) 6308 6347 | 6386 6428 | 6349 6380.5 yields -0.02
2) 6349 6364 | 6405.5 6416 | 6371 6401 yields 0.06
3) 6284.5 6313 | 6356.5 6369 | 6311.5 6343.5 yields 0.03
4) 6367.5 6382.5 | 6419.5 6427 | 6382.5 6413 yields -0.02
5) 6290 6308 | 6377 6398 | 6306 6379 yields 0.00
